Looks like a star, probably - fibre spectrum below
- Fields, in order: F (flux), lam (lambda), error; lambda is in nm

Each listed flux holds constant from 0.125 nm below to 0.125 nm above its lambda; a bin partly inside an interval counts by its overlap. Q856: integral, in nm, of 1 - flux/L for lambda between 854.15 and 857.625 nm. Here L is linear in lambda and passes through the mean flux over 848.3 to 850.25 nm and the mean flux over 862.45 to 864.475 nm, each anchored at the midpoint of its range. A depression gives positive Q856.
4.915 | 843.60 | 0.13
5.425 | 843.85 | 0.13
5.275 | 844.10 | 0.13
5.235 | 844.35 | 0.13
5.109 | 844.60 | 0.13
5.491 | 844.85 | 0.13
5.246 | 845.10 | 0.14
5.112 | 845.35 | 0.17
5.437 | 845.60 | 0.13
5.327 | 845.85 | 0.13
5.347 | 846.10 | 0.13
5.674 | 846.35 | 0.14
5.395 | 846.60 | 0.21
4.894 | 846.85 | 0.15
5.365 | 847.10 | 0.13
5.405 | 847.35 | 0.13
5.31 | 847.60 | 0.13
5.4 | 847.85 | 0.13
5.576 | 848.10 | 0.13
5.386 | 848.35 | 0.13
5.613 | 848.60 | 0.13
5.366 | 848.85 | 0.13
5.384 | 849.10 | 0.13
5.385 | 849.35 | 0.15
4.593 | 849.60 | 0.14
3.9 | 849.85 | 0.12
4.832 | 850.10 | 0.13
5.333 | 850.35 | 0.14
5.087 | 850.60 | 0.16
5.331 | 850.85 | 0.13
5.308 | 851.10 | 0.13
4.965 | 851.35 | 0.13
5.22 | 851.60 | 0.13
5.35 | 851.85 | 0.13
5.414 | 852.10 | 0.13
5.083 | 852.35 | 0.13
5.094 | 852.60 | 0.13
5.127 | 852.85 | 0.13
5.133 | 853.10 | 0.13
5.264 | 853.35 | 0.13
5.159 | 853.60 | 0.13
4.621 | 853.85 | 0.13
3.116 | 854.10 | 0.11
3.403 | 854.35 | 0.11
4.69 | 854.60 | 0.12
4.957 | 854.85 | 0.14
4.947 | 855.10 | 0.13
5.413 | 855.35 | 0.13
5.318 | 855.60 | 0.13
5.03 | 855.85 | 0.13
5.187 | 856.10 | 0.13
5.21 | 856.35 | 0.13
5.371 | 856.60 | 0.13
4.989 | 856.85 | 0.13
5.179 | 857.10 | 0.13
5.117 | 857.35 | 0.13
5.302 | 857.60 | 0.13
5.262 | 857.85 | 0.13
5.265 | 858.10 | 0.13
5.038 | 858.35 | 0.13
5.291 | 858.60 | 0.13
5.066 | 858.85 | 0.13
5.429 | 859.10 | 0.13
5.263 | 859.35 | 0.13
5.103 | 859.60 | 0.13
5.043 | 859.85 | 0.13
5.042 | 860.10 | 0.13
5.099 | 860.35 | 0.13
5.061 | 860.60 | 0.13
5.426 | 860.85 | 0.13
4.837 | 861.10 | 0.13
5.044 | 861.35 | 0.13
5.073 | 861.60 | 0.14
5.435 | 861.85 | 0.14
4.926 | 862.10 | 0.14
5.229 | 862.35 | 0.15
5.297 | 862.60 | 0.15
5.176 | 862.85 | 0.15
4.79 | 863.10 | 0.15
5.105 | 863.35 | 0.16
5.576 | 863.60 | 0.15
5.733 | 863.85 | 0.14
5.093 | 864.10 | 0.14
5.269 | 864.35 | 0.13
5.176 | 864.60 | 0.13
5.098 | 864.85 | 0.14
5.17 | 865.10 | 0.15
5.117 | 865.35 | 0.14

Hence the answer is 0.126 nm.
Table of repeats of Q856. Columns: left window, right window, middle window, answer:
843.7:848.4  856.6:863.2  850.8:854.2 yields 0.15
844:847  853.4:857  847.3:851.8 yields -0.08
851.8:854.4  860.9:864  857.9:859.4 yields -0.06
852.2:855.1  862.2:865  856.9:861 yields -0.16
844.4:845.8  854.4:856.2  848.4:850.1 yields 0.04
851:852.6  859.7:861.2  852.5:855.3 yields 0.26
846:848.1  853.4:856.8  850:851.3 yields -0.01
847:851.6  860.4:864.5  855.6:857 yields 0.01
